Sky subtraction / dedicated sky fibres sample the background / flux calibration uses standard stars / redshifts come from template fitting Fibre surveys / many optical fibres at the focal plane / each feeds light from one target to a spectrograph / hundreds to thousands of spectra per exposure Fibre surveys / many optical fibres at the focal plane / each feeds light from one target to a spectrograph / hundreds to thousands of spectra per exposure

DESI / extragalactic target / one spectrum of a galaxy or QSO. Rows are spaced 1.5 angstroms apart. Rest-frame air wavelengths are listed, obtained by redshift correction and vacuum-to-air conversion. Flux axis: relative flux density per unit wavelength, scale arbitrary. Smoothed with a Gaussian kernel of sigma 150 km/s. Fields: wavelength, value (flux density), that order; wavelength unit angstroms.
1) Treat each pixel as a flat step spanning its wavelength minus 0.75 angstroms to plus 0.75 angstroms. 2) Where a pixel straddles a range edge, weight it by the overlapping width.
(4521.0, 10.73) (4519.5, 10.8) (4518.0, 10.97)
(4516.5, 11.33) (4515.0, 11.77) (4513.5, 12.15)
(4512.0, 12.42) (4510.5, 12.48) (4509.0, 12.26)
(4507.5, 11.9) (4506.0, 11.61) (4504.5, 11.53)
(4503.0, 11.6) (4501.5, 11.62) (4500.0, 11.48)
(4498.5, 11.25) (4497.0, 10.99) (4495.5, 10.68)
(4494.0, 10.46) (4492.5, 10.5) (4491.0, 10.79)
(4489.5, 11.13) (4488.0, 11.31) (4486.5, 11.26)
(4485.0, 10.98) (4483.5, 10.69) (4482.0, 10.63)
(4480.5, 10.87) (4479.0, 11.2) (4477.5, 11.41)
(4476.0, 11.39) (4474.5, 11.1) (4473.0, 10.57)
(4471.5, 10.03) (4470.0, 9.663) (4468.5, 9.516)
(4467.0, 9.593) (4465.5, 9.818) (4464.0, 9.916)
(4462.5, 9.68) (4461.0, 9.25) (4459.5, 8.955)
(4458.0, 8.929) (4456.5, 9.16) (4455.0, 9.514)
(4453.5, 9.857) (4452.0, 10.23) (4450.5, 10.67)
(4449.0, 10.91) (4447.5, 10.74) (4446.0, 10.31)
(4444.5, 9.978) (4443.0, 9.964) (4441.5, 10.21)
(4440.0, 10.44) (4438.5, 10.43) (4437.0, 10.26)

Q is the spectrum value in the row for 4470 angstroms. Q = 9.663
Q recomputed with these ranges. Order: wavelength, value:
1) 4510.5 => 12.48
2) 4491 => 10.79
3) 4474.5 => 11.1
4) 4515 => 11.77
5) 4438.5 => 10.43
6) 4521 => 10.73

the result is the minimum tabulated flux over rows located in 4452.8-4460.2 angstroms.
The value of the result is 8.929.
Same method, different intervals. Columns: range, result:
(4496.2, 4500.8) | 10.99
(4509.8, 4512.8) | 12.42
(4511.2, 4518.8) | 10.97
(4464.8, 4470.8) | 9.516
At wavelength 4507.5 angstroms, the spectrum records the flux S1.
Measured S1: 11.9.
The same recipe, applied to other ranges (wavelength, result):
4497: 10.99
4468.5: 9.516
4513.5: 12.15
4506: 11.61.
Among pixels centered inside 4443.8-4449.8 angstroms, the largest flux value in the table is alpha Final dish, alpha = 10.91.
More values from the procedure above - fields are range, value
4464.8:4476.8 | 11.39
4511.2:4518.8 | 12.42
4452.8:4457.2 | 9.857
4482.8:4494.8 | 11.31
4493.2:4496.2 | 10.68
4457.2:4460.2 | 8.955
